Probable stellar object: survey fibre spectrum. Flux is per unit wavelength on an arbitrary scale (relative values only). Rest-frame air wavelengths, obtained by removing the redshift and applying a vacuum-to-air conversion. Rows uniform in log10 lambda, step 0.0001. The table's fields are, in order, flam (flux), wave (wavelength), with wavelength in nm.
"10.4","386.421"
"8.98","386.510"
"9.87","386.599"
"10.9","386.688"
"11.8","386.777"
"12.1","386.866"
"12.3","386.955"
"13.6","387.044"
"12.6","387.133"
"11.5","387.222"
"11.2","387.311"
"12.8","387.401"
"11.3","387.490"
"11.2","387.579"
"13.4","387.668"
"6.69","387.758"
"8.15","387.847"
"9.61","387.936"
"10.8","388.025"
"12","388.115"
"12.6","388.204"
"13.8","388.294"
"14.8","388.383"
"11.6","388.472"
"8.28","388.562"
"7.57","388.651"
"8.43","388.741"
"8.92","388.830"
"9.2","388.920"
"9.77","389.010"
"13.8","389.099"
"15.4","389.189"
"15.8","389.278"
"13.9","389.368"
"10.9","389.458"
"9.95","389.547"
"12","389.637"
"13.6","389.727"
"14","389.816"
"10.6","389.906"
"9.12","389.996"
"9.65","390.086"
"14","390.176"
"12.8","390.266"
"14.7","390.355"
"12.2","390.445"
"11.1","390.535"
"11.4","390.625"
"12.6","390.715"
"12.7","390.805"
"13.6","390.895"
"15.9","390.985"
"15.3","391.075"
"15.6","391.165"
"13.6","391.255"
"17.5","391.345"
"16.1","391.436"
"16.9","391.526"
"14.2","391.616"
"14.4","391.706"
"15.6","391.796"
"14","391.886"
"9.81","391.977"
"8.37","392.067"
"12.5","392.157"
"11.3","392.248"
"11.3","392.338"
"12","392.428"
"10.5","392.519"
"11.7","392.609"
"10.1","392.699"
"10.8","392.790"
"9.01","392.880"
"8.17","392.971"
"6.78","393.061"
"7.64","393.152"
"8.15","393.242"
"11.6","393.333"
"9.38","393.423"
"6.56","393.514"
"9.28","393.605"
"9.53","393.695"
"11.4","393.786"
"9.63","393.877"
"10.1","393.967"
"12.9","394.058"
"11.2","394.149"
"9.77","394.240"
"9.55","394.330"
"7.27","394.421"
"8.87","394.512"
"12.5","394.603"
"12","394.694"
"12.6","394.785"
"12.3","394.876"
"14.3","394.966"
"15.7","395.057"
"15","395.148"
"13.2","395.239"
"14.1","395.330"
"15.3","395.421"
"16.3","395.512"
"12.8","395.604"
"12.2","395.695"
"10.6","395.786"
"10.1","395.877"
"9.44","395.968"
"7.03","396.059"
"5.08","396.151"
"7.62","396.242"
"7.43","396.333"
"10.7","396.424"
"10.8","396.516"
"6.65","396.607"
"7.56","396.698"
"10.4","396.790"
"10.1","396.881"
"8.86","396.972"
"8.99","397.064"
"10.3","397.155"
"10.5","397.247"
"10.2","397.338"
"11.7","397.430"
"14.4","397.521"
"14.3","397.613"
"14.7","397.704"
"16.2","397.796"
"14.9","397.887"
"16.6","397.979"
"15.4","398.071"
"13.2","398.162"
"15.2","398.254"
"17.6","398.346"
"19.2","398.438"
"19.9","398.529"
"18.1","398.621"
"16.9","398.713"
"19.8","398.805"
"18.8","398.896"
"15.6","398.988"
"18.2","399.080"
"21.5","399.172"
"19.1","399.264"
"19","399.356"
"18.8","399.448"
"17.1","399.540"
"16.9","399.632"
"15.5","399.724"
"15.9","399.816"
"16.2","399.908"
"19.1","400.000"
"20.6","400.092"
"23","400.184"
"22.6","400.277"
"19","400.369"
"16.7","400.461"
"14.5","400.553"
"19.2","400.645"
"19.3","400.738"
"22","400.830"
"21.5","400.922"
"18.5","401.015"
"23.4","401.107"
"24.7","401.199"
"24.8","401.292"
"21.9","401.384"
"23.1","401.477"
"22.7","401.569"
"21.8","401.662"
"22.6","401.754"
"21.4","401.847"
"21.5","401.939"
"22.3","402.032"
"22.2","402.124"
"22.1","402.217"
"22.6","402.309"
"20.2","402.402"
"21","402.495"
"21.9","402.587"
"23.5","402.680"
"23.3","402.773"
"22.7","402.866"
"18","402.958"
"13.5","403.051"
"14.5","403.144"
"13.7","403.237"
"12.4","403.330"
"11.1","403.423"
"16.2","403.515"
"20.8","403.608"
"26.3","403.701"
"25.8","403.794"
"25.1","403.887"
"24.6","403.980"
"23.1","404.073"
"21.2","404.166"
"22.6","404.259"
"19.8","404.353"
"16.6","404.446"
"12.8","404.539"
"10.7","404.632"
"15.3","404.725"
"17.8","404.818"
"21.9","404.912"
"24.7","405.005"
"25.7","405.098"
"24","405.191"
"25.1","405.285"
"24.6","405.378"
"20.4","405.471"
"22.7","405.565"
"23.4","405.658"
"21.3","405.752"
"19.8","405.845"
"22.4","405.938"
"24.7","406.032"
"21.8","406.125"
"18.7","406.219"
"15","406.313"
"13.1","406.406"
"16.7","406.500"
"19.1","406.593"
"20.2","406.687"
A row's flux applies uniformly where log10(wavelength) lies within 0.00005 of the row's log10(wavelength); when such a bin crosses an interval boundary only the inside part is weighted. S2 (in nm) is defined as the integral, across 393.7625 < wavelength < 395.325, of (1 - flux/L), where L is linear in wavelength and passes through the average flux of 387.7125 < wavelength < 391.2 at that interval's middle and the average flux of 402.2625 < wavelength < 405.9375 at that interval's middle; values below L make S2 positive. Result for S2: 0.326 nm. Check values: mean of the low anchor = 11.9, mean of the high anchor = 20.3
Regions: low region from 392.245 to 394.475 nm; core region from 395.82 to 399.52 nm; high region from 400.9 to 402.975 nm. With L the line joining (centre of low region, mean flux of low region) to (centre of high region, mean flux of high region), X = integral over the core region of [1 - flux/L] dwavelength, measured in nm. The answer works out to 0.63 nm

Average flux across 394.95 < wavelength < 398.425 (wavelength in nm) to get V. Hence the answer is 12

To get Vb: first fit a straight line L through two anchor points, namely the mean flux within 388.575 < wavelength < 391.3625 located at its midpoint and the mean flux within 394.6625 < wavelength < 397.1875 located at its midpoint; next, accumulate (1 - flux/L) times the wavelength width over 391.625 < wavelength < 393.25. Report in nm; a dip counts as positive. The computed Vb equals 0.136 nm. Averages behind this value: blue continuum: 12.3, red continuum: 11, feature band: 10.8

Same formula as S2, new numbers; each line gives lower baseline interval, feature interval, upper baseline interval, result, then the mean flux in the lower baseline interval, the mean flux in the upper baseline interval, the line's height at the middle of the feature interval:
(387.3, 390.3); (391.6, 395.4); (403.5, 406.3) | 0.85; 11.4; 21.3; 14.3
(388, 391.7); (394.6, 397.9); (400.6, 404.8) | 0.99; 12.6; 20.3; 16.4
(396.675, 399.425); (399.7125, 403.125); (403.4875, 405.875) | -0.47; 15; 21.3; 18.2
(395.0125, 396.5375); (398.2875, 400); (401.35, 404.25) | -0.24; 11.4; 20.8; 15.9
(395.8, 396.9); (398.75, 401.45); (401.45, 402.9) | -0.34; 8.6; 22.2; 17.3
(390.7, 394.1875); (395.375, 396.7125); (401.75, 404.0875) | 0.42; 11.7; 20.4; 14.7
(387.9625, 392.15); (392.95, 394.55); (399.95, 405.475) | 0.60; 12.6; 20.6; 14.9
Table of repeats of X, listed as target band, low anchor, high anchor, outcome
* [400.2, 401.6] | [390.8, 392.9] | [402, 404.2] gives -0.15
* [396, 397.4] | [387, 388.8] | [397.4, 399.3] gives 0.62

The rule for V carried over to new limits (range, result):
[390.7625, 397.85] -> 11.4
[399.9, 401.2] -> 20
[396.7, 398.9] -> 14.2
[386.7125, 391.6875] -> 12.3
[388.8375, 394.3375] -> 11.8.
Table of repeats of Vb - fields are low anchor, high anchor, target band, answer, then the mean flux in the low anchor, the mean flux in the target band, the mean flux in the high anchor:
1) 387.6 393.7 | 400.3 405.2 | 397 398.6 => 0.24 nm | 11.7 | 14.3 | 20.3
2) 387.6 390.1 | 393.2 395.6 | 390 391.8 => -0.40 nm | 11.2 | 13.8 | 11.5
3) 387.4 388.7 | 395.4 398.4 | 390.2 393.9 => -0.22 nm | 10.9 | 11.9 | 11.6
